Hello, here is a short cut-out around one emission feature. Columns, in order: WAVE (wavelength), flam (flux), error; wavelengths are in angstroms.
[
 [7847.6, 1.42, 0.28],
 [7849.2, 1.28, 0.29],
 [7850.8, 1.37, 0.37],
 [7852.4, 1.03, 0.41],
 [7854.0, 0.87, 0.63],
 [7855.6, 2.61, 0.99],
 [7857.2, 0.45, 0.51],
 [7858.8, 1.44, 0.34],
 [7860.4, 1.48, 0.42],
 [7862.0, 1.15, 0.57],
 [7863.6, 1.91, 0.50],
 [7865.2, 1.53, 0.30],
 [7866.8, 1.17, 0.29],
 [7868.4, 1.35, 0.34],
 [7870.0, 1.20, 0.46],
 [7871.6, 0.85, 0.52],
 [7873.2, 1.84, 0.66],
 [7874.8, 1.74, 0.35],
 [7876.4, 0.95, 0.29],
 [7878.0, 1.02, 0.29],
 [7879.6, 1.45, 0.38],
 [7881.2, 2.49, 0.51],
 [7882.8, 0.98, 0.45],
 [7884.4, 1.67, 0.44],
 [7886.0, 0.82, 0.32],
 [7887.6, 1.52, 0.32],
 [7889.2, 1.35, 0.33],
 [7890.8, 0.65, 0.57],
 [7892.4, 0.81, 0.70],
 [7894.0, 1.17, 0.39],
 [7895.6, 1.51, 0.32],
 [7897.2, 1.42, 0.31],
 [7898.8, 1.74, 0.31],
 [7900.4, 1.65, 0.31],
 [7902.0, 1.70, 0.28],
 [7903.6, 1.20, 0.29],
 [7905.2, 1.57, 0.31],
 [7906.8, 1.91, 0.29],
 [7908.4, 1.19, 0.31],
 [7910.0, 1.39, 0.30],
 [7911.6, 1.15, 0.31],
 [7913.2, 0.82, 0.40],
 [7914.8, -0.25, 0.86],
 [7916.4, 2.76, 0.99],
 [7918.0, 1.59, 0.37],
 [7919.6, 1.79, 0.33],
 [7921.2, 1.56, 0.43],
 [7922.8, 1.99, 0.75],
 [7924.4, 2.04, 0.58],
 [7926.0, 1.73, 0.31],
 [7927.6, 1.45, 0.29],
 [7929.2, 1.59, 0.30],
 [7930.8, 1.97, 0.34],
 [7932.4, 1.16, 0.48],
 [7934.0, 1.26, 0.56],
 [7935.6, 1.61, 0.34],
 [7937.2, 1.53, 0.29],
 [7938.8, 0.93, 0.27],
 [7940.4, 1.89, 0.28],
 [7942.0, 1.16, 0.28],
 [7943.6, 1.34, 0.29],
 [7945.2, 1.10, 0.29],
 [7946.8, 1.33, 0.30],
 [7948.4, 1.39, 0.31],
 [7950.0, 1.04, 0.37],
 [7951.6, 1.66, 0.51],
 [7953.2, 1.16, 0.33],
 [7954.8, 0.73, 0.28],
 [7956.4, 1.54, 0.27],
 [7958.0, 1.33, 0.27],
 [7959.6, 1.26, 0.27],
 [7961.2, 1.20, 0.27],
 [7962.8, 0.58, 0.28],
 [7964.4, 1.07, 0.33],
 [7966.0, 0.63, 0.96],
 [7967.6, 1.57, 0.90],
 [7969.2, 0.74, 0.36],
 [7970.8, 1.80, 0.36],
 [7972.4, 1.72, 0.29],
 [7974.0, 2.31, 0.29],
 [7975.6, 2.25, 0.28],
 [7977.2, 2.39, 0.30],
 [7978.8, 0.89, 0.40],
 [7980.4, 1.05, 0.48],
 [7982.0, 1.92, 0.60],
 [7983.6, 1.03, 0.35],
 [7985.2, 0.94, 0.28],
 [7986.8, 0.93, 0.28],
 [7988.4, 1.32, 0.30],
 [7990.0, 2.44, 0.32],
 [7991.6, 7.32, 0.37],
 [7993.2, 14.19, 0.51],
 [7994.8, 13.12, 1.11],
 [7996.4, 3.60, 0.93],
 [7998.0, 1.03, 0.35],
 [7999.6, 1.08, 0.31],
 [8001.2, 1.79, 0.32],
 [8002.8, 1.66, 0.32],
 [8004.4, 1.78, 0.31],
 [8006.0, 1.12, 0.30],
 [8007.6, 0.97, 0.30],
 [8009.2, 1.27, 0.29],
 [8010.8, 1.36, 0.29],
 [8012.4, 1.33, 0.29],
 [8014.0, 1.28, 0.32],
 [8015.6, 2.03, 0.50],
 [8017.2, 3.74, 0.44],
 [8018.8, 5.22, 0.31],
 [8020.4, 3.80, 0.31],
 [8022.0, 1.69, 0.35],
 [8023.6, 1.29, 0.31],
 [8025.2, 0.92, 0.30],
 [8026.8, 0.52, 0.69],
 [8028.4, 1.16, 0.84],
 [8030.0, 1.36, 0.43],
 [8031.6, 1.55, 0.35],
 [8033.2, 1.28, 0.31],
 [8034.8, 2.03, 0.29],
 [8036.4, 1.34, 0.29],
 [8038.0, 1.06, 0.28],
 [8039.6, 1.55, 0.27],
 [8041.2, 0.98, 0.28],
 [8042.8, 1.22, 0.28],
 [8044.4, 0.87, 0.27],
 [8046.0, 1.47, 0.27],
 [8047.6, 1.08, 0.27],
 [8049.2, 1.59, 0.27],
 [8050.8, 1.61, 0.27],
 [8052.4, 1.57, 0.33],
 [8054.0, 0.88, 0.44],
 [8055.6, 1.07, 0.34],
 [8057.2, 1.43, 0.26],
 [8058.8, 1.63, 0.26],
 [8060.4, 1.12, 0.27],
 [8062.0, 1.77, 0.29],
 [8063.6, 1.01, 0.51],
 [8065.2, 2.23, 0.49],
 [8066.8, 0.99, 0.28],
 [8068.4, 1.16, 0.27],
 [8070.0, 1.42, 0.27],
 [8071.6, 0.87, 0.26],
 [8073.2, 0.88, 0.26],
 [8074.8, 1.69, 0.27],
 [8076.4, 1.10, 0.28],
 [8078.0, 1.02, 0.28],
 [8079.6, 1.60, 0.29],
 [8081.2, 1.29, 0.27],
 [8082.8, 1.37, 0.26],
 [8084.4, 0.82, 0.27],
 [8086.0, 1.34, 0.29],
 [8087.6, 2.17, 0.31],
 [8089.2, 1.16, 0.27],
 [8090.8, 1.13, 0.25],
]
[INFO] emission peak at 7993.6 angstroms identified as H-alpha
